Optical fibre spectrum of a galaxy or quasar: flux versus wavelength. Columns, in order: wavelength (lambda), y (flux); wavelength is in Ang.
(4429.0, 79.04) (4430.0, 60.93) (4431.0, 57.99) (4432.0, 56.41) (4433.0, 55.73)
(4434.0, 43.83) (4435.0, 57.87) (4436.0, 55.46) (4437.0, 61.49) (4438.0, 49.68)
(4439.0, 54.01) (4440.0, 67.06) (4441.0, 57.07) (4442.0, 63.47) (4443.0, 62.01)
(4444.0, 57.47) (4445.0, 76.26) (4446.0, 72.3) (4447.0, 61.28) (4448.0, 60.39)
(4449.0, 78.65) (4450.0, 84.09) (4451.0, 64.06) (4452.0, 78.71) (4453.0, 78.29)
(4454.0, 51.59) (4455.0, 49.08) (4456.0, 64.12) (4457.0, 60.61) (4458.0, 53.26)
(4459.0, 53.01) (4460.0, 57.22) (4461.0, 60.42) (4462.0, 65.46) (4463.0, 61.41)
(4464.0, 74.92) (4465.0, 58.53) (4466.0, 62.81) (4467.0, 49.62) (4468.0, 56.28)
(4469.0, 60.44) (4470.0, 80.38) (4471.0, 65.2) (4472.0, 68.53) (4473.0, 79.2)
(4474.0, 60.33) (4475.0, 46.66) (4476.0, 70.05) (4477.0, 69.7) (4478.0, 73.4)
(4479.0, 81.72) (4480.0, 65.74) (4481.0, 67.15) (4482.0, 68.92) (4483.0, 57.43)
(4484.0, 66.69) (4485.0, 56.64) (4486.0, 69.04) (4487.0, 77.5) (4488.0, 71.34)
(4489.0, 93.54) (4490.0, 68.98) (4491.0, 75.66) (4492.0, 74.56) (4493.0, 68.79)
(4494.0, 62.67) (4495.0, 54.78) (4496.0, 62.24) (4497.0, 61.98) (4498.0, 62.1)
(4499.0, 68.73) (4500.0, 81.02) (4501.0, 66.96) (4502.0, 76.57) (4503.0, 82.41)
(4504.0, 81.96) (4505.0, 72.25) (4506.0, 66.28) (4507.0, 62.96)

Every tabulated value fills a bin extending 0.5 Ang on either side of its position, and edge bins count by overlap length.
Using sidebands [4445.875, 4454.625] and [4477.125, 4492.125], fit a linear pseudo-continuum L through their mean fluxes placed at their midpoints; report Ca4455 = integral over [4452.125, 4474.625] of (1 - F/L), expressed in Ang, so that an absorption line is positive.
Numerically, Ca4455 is 2.5 Ang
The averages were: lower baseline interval 69.5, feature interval 62.5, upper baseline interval 71.1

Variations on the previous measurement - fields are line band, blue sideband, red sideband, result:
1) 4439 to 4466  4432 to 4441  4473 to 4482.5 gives -1.7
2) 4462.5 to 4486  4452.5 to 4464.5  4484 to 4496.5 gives -0.1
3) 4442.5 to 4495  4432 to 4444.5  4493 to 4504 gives -2.9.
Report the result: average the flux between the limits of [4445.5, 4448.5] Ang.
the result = 64.7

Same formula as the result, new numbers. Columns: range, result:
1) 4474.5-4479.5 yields 68.3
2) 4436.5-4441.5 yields 57.9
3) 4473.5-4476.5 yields 59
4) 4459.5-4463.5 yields 61.1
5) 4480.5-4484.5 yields 65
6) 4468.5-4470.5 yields 70.4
